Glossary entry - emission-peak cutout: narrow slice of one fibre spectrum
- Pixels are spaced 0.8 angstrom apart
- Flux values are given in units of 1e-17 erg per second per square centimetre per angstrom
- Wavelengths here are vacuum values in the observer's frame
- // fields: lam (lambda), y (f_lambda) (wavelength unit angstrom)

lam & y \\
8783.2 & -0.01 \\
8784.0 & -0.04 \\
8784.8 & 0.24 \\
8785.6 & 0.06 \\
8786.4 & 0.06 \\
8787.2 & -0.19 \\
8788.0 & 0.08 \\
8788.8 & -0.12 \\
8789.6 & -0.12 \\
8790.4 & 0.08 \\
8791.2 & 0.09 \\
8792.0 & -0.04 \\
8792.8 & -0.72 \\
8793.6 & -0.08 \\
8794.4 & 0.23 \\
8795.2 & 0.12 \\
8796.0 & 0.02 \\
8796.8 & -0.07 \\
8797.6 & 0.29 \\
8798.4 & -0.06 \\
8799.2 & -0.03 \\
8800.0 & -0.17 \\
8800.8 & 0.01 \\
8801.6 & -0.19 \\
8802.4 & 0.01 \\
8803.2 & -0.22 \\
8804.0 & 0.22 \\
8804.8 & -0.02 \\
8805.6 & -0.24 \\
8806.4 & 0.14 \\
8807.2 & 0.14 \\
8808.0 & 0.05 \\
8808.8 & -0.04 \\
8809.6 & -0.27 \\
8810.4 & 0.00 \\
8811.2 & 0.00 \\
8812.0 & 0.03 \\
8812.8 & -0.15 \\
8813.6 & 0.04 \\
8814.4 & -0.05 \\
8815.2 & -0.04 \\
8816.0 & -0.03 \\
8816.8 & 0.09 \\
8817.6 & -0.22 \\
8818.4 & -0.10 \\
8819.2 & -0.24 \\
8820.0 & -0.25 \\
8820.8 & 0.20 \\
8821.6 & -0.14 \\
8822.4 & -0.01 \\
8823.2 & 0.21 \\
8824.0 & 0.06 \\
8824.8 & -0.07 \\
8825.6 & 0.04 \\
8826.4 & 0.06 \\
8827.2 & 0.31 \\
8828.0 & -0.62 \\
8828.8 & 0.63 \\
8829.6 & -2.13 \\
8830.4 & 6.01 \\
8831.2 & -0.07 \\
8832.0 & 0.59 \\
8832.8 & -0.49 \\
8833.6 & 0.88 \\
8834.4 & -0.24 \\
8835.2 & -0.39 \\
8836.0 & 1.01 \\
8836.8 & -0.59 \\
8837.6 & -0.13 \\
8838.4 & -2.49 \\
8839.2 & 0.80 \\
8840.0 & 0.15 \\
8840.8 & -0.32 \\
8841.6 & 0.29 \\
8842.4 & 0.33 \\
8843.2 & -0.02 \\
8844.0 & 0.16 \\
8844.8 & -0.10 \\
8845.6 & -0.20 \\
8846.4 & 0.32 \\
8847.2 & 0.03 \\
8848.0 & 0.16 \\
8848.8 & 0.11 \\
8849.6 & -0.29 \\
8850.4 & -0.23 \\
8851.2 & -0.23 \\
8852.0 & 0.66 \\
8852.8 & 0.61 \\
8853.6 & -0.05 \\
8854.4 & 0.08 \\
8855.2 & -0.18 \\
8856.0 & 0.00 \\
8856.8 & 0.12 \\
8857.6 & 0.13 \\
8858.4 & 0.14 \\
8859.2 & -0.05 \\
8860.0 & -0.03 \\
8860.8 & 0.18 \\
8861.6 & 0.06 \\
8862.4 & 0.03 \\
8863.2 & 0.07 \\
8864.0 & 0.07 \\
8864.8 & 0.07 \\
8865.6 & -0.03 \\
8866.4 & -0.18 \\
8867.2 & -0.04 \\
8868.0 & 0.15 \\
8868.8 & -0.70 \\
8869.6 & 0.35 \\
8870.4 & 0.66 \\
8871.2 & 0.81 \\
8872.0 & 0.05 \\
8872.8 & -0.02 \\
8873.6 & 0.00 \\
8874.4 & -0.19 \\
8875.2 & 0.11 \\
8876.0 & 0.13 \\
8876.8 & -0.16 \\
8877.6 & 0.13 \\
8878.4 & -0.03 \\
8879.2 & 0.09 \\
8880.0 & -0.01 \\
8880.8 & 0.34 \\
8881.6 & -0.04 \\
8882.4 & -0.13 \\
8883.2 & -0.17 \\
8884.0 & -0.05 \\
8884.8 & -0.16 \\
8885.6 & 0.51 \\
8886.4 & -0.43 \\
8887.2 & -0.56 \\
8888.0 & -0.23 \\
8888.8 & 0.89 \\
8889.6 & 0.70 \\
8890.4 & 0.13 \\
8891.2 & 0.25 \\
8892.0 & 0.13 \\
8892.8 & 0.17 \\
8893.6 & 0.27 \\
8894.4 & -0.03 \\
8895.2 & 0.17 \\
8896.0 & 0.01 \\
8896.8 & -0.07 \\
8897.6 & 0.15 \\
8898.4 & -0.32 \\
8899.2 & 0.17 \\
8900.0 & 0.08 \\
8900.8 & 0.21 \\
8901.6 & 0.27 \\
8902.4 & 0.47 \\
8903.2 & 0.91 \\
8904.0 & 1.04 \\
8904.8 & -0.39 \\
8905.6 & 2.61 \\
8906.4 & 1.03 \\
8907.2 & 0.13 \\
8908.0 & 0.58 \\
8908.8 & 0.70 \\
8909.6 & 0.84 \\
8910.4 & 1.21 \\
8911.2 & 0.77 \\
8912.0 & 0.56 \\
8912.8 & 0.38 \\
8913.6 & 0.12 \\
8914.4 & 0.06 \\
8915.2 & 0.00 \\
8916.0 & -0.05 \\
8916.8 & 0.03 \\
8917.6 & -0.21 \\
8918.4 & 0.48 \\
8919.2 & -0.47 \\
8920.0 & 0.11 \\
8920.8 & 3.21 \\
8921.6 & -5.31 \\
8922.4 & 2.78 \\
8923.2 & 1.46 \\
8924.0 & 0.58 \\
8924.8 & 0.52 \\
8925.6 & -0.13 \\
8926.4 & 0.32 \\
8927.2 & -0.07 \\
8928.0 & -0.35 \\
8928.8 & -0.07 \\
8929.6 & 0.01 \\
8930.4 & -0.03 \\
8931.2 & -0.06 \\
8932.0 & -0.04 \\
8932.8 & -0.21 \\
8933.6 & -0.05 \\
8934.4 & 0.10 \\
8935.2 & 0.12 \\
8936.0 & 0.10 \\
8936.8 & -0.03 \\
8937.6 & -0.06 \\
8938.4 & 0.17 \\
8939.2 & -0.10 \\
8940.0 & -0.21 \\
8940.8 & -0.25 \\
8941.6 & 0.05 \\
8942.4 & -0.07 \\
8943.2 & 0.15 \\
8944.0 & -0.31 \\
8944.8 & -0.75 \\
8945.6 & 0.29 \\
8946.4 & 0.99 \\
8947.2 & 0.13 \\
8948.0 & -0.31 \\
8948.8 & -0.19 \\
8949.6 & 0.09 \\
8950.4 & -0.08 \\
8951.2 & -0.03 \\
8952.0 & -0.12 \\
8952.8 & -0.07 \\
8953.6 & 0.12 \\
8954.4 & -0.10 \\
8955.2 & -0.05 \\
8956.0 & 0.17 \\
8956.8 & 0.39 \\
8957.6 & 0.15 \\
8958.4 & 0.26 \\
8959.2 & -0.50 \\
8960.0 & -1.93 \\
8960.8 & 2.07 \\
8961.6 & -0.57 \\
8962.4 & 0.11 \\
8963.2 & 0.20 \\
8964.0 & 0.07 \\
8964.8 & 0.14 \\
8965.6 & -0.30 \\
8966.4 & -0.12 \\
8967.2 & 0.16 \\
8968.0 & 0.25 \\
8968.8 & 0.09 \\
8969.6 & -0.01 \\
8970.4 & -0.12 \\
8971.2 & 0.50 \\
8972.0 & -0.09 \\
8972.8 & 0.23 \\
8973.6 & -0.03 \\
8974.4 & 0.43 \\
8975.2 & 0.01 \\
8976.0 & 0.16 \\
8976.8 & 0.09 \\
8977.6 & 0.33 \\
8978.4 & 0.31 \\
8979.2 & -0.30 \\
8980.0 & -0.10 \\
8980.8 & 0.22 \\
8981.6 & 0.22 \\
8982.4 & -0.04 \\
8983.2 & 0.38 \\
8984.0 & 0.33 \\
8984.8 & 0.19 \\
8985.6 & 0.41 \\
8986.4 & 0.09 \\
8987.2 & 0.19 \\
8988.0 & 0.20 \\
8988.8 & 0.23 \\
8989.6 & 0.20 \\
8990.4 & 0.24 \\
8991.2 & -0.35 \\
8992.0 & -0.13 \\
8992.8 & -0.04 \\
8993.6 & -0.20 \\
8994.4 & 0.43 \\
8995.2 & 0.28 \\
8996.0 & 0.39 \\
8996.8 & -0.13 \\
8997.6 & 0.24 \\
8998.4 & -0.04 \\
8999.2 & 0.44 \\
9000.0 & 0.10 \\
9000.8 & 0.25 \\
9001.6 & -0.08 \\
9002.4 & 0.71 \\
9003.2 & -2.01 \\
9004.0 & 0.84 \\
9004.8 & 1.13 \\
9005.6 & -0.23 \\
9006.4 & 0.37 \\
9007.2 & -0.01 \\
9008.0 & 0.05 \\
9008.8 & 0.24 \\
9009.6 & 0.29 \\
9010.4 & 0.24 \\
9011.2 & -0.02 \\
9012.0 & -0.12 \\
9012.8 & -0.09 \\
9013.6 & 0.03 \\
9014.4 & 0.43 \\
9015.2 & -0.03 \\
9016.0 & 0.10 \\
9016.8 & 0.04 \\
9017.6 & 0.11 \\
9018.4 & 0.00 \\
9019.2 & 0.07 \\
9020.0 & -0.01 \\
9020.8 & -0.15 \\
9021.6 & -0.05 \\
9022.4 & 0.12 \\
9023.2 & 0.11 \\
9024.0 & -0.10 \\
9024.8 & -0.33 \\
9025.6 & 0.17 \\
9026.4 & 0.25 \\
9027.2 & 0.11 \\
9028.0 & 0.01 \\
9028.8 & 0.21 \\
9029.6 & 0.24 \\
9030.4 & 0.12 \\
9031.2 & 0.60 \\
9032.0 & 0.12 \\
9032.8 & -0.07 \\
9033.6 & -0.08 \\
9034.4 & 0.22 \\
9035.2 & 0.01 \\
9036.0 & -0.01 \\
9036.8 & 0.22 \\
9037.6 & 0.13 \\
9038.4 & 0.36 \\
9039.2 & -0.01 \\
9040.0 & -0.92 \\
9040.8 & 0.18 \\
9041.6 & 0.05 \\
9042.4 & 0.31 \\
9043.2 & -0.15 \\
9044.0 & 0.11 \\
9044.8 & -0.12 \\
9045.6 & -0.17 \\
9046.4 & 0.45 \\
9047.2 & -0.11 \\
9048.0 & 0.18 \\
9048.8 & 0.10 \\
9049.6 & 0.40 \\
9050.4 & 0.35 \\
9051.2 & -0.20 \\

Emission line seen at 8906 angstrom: [O II]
